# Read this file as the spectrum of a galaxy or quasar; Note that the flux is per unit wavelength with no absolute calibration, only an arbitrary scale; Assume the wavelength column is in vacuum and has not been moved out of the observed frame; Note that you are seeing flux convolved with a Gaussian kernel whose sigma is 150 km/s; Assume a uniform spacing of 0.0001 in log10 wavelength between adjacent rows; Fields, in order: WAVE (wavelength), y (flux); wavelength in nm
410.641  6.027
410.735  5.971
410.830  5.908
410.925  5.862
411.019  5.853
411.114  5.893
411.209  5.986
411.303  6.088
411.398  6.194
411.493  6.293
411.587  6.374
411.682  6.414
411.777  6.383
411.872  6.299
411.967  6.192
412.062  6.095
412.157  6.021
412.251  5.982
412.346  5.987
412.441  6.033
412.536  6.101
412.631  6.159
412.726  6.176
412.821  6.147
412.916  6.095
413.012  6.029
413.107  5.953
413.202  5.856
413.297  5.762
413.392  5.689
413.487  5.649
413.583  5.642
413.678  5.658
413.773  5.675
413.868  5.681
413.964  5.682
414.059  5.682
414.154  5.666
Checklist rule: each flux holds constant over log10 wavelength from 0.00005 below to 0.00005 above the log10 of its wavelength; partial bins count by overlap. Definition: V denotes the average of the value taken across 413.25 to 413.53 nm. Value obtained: 5.71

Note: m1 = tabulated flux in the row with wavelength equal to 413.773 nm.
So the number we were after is 5.675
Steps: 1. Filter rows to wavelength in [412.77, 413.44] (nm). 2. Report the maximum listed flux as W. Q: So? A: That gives 6.147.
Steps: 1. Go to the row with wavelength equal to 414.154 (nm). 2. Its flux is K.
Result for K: 5.666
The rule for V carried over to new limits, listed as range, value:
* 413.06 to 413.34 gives 5.86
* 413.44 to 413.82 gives 5.65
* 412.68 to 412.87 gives 6.16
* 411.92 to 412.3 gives 6.08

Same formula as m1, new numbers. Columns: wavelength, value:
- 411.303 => 6.088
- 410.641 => 6.027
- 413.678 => 5.658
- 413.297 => 5.762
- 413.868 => 5.681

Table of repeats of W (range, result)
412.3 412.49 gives 6.033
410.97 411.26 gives 5.986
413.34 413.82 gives 5.689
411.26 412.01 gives 6.414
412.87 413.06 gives 6.095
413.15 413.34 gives 5.856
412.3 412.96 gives 6.176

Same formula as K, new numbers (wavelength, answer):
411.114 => 5.893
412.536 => 6.101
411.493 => 6.293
